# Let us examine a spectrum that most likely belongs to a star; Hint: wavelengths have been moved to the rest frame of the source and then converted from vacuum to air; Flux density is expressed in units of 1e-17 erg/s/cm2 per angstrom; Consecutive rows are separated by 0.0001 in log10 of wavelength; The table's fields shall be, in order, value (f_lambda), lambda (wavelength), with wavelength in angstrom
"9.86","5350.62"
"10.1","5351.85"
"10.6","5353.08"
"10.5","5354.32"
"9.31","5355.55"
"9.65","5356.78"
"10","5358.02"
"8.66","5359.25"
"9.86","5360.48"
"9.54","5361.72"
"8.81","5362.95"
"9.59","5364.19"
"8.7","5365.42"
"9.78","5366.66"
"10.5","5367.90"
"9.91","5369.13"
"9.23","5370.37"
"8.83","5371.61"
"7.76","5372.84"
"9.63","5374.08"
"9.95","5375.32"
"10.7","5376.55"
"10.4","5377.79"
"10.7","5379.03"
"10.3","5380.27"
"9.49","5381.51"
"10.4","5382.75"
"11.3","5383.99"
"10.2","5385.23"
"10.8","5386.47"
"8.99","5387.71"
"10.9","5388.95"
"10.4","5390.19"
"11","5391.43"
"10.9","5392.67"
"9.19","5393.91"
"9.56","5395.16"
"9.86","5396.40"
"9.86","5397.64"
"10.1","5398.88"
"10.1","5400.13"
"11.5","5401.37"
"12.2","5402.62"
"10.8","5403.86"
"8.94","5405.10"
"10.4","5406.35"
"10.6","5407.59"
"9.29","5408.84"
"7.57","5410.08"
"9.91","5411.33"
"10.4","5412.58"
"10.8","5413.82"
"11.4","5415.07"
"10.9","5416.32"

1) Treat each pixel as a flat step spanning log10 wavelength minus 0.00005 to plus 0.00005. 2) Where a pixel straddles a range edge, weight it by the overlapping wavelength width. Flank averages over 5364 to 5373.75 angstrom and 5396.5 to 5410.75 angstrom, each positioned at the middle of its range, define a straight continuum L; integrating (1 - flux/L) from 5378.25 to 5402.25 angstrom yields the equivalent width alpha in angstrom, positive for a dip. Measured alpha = -1.28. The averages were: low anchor 9.28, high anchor 10.1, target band 10.3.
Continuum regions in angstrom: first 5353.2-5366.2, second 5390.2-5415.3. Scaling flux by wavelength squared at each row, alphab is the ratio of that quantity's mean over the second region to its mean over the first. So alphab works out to 1.1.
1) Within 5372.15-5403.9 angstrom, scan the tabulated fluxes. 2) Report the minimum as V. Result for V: 7.76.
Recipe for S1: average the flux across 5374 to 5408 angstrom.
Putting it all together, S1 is 10.3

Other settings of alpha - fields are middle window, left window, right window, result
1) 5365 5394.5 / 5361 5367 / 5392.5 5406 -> -0.9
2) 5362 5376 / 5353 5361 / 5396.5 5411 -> 0.7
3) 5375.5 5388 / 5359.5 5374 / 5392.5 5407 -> -0.8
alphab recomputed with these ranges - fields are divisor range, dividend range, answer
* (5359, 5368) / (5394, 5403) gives 1.11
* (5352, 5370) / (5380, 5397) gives 1.07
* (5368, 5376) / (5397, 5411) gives 1.10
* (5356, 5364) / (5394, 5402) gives 1.09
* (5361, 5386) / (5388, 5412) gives 1.05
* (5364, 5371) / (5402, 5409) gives 1.10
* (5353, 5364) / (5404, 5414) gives 1.03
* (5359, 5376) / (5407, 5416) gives 1.09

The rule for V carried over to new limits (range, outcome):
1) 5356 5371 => 8.66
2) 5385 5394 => 8.99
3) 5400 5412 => 7.57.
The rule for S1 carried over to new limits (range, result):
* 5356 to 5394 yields 9.88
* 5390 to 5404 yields 10.4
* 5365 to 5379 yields 9.64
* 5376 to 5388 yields 10.4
